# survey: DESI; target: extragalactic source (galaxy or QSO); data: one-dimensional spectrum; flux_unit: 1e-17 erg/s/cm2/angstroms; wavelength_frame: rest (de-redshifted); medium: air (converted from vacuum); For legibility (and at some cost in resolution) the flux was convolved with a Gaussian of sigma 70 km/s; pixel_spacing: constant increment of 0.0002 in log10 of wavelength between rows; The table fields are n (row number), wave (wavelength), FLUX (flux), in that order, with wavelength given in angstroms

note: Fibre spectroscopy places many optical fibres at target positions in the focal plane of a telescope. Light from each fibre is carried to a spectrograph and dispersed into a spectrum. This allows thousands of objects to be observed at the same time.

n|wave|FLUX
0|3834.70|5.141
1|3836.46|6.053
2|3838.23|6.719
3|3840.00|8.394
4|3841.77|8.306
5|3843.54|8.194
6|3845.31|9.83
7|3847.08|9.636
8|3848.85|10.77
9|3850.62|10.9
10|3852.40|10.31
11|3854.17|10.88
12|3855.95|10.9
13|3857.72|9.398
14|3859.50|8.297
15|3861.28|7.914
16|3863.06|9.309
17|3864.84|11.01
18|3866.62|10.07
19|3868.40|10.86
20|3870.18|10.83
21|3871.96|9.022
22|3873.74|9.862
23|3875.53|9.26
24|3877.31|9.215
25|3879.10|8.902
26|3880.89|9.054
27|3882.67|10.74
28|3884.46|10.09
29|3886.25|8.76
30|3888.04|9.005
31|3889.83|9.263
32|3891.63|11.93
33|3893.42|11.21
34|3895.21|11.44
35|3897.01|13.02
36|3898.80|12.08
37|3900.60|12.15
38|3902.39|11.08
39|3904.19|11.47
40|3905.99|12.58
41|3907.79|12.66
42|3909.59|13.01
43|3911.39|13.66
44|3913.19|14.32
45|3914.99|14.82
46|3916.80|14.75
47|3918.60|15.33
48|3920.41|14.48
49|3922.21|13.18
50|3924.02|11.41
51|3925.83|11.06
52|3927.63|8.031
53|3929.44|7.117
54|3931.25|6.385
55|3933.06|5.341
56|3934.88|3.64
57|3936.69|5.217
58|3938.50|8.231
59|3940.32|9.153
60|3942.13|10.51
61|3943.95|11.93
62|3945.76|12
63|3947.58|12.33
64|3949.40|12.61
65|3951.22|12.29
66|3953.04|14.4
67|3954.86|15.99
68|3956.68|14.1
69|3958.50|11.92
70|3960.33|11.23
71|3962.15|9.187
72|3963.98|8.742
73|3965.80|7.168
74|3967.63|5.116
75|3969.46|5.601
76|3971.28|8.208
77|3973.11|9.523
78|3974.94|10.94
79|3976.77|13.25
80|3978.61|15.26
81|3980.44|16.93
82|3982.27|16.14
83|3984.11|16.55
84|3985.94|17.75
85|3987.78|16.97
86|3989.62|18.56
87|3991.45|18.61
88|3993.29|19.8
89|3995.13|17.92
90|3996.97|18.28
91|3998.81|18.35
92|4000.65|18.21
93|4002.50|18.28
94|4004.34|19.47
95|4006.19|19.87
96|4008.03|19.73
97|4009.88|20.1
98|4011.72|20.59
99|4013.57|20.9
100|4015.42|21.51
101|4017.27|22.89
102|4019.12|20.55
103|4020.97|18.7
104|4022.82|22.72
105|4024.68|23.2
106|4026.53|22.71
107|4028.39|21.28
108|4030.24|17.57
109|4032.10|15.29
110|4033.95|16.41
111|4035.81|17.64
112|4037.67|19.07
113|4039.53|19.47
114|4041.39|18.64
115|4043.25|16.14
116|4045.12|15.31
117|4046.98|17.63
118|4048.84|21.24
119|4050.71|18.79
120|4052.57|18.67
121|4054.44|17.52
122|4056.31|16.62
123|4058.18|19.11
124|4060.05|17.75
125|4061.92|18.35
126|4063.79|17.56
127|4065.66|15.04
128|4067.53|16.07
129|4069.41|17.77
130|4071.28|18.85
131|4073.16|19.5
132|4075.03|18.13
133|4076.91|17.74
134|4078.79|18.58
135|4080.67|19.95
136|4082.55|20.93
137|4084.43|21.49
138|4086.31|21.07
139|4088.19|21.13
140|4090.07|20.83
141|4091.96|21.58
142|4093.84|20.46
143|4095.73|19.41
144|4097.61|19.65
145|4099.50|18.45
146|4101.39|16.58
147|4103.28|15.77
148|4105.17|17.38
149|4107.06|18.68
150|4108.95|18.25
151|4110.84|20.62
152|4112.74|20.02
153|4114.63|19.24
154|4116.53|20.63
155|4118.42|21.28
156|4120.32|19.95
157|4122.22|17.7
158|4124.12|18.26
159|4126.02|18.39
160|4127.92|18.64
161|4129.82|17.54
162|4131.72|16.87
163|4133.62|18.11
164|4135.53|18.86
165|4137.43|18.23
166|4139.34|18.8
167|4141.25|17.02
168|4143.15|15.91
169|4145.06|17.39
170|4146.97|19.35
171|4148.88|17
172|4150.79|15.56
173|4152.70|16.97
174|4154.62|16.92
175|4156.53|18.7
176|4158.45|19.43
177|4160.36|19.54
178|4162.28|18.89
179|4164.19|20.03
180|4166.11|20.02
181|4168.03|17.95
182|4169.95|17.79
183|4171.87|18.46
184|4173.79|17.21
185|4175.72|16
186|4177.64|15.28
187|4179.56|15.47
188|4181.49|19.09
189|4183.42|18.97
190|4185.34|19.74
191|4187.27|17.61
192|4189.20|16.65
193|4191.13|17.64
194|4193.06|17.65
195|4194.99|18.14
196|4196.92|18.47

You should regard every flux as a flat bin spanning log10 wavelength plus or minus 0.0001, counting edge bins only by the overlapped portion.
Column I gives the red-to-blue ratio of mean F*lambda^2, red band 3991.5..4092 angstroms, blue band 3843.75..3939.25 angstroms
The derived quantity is 2.0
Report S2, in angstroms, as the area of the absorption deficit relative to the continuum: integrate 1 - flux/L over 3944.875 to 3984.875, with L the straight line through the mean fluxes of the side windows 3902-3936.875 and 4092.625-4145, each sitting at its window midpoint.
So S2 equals 3.1 angstroms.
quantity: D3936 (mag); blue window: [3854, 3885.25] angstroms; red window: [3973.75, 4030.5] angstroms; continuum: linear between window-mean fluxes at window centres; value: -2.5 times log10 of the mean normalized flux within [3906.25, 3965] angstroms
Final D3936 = 0.25 mag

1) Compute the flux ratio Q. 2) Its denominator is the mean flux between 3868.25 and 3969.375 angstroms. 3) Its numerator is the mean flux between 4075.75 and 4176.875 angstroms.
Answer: 1.7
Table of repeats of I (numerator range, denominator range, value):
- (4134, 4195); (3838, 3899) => 2.10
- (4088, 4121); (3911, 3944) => 2.05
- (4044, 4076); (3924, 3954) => 2.00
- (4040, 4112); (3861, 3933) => 1.86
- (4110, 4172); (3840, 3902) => 2.10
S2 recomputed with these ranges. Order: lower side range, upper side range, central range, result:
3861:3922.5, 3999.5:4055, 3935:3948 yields 4.4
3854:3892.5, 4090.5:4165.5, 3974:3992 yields -3.3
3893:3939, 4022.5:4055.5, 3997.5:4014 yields -2.7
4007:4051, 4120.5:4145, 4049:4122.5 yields -1.3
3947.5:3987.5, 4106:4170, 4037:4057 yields -4.0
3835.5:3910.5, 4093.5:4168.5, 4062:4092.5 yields -4.3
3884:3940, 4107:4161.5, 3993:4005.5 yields -4.3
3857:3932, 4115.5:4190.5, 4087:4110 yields -3.4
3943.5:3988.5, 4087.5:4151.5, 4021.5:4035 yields -4.6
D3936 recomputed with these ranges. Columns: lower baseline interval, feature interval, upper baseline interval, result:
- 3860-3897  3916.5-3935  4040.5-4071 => 0.17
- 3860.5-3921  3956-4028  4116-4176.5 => -0.16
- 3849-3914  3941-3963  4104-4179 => 0.03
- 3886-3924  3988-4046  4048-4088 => -0.16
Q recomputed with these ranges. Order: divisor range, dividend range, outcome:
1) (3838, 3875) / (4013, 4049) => 2.01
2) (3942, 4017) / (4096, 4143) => 1.24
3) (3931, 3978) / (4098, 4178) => 1.84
